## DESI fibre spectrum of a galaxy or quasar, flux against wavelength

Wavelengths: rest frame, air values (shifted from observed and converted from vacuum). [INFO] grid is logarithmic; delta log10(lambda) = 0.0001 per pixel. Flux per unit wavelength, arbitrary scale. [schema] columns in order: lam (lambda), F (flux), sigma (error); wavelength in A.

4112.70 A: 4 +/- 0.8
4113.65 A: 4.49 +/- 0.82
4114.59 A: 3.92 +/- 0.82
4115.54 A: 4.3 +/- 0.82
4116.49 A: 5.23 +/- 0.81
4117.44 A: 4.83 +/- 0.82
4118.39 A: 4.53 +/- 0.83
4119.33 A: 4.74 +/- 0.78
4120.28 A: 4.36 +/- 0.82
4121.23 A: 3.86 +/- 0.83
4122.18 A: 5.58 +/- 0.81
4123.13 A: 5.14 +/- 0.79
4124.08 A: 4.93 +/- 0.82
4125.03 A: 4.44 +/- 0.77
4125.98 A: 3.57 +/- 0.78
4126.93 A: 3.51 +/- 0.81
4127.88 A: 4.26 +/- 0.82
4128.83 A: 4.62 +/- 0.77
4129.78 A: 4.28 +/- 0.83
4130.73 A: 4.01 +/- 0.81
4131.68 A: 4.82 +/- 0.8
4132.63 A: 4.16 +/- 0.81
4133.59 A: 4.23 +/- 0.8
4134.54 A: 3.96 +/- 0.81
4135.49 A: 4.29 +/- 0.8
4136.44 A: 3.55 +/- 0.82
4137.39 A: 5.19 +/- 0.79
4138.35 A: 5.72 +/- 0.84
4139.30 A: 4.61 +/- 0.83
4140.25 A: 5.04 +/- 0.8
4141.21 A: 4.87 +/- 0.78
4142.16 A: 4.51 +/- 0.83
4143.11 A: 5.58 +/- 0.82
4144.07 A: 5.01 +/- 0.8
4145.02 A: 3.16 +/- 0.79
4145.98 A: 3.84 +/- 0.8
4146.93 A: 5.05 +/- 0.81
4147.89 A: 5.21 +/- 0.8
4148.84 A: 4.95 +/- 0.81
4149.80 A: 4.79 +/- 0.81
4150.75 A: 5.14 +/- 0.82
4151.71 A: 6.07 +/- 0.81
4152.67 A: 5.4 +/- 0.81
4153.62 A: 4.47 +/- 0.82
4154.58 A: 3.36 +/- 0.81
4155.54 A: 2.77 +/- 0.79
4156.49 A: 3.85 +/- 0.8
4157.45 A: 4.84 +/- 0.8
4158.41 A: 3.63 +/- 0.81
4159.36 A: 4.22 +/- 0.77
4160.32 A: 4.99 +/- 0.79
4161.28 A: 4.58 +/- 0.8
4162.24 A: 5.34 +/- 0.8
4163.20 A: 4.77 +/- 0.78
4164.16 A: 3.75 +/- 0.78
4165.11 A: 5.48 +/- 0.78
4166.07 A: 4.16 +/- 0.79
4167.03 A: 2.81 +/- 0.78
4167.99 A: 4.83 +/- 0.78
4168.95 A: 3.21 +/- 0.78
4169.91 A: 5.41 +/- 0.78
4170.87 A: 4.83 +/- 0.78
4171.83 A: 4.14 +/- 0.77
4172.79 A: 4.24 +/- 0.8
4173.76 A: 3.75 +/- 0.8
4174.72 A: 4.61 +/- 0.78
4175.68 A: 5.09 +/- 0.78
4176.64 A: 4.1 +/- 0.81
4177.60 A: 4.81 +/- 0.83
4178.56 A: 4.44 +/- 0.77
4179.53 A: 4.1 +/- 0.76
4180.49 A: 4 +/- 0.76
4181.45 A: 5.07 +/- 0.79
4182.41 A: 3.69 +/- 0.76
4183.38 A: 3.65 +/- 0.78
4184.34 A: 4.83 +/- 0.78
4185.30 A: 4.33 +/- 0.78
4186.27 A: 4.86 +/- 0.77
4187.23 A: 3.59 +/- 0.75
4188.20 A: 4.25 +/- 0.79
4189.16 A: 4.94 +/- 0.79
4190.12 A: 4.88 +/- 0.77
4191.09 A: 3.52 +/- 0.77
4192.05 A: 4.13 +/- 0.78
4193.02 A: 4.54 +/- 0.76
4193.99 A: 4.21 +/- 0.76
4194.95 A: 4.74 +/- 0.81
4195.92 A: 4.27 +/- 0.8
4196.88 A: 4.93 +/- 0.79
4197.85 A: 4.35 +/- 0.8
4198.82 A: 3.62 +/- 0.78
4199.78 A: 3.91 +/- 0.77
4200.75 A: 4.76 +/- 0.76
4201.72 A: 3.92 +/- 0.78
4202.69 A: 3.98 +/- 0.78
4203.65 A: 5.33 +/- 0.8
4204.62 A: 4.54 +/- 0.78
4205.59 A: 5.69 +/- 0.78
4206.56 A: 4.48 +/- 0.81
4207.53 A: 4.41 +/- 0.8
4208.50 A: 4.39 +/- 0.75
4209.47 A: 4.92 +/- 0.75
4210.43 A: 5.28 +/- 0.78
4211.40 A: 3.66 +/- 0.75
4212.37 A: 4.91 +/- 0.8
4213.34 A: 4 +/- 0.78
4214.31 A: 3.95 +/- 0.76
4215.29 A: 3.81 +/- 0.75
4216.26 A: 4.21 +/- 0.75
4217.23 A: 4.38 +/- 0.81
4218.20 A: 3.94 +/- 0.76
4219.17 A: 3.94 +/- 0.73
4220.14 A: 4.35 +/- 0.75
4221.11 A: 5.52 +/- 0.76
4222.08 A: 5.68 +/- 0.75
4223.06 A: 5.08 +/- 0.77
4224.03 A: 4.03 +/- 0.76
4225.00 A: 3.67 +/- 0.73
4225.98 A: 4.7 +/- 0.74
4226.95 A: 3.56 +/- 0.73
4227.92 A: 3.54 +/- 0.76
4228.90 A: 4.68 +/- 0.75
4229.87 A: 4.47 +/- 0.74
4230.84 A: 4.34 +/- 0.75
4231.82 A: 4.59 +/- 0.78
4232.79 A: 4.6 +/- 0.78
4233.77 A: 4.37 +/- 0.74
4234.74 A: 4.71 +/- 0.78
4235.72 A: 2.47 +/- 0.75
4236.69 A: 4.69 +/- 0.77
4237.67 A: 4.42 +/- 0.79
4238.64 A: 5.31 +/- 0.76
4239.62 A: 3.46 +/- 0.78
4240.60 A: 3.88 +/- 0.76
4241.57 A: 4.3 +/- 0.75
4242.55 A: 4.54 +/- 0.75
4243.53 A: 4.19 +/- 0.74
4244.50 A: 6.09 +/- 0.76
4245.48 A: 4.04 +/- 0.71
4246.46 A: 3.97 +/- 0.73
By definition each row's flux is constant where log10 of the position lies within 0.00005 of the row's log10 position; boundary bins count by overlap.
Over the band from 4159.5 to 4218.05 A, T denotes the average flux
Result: 4.4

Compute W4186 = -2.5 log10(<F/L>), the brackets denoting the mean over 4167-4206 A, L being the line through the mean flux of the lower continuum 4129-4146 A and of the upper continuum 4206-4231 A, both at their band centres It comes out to 0.01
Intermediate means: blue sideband 4.51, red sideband 4.39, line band 4.38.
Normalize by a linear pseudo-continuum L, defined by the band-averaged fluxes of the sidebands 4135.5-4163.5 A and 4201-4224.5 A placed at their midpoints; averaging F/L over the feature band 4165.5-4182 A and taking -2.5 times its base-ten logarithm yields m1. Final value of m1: 0.06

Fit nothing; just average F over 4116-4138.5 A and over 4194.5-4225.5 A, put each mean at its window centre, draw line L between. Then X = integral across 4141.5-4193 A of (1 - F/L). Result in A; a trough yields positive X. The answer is 0.3 A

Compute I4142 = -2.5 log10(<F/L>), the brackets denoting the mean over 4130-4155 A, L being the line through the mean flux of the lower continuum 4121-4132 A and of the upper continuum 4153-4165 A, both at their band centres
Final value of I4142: -0.07 mag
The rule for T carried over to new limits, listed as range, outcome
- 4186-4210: 4.45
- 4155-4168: 4.26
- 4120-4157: 4.52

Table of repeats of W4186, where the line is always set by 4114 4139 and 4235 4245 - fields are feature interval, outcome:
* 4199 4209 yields -0.032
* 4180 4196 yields 0.018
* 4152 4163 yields 0.019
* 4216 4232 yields -0.008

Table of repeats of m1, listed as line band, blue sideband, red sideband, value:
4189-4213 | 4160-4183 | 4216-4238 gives -0.03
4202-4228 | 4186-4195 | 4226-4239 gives -0.03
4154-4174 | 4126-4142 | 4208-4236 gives 0.04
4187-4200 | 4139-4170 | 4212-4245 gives 0.03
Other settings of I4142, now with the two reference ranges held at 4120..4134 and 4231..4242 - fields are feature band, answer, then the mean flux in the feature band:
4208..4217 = -0.02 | 4.35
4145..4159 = -0.03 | 4.48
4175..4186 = -0.02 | 4.39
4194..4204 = -0.02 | 4.36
